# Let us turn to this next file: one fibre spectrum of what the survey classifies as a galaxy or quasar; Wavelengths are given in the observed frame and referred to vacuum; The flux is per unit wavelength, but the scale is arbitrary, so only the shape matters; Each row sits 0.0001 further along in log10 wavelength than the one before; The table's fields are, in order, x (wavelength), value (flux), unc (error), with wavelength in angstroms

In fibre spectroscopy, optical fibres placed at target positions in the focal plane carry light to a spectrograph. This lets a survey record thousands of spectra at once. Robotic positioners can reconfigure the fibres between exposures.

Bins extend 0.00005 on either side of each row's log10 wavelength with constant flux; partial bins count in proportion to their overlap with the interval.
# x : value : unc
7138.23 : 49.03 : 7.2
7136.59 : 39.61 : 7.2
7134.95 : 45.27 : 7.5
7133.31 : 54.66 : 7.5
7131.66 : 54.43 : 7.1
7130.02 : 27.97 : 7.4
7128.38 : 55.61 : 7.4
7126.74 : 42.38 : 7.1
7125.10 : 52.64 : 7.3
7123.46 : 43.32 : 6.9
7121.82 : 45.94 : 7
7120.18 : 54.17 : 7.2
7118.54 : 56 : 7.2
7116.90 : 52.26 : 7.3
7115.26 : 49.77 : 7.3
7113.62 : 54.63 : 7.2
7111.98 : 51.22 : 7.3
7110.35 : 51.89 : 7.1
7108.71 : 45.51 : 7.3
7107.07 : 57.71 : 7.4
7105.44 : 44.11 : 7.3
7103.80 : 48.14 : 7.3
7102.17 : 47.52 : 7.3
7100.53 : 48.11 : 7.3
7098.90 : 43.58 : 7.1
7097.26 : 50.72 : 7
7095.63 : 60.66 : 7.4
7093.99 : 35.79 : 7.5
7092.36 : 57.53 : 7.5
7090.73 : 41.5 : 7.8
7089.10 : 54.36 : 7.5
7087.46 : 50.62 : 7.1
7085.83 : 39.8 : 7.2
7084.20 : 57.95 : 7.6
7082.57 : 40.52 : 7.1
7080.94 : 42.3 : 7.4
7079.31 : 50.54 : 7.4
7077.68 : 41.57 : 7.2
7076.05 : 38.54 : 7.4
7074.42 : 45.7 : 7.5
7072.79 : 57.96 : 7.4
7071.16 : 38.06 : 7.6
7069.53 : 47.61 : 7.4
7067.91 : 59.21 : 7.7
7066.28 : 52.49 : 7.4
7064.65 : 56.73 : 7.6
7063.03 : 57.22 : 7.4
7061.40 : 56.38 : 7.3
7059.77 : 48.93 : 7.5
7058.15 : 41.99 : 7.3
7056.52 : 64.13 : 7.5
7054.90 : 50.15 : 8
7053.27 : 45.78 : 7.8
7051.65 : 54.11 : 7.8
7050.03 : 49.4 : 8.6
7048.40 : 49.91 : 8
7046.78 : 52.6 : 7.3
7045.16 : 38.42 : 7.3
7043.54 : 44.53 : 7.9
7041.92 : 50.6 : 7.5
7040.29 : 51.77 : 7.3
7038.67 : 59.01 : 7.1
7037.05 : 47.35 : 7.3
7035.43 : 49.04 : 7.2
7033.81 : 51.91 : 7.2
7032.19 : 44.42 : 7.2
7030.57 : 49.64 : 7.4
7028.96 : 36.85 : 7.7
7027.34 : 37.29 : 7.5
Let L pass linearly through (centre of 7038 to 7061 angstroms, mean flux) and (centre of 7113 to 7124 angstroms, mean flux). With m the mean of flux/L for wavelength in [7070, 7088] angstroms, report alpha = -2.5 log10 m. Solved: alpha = 0.11 mag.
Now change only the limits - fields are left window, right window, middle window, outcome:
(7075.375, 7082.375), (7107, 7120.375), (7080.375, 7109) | -0.02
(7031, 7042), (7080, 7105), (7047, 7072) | -0.04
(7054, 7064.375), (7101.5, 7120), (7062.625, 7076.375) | 0.05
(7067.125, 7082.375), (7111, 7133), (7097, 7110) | 0.00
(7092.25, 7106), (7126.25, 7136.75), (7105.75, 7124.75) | -0.08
